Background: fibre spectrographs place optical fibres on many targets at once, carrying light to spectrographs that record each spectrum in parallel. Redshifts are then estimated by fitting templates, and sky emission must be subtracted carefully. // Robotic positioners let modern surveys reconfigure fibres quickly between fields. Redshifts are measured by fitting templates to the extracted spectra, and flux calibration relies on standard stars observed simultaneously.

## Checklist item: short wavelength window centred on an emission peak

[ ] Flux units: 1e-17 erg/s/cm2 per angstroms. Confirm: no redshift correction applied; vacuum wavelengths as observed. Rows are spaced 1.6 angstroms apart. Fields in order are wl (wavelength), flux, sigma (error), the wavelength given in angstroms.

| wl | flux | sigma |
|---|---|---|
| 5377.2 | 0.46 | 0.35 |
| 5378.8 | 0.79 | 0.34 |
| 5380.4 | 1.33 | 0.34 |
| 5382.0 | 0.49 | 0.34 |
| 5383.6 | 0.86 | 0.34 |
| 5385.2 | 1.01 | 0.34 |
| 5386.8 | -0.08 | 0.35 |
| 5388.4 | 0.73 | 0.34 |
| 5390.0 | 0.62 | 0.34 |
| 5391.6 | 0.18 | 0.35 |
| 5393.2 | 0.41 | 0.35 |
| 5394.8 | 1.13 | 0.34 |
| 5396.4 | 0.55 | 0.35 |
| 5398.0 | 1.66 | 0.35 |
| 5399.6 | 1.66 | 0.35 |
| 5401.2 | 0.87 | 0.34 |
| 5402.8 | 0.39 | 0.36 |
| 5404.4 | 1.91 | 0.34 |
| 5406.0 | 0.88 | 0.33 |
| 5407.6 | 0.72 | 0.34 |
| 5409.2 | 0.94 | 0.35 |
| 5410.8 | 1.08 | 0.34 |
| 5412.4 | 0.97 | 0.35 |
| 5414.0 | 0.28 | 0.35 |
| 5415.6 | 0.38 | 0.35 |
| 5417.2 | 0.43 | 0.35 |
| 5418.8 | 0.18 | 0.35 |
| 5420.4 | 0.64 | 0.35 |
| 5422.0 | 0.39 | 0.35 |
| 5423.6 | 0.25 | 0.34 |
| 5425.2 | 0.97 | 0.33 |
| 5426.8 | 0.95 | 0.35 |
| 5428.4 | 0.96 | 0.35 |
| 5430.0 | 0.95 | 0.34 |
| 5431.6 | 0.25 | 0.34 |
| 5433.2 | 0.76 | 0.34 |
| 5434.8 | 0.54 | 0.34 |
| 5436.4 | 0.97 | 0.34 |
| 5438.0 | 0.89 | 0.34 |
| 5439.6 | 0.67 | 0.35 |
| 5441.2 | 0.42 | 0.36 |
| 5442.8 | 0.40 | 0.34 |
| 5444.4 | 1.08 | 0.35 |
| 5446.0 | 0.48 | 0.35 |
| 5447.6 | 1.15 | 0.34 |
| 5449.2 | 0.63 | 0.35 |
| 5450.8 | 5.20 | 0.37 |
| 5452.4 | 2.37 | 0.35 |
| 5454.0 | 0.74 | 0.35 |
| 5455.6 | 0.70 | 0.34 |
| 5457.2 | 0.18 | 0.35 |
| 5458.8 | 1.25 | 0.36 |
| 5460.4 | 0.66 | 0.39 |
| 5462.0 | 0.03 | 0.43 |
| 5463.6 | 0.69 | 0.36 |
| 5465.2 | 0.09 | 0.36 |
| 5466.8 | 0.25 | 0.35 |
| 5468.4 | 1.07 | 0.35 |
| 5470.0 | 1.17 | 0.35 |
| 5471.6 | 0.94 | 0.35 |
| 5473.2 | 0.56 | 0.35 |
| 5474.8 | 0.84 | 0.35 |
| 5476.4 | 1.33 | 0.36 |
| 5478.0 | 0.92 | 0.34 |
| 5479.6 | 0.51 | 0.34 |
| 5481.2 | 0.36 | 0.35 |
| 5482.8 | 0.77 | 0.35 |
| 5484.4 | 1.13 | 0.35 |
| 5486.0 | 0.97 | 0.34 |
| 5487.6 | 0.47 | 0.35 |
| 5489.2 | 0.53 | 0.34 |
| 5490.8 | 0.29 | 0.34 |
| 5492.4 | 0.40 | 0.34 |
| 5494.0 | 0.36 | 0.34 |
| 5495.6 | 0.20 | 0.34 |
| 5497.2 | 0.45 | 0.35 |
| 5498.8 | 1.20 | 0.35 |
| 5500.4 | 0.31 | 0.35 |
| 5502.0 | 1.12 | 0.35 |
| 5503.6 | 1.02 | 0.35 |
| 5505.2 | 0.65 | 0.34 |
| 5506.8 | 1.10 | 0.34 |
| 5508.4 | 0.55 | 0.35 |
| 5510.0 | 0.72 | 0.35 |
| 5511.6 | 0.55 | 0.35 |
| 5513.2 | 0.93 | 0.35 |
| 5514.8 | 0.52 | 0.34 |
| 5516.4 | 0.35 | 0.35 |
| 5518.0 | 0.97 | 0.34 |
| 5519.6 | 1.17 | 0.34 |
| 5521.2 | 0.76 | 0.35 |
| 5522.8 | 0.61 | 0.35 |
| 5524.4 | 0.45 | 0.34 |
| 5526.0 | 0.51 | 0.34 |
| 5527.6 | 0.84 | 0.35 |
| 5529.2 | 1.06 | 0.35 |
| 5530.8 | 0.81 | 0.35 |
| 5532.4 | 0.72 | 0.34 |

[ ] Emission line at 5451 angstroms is [O III] 5007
